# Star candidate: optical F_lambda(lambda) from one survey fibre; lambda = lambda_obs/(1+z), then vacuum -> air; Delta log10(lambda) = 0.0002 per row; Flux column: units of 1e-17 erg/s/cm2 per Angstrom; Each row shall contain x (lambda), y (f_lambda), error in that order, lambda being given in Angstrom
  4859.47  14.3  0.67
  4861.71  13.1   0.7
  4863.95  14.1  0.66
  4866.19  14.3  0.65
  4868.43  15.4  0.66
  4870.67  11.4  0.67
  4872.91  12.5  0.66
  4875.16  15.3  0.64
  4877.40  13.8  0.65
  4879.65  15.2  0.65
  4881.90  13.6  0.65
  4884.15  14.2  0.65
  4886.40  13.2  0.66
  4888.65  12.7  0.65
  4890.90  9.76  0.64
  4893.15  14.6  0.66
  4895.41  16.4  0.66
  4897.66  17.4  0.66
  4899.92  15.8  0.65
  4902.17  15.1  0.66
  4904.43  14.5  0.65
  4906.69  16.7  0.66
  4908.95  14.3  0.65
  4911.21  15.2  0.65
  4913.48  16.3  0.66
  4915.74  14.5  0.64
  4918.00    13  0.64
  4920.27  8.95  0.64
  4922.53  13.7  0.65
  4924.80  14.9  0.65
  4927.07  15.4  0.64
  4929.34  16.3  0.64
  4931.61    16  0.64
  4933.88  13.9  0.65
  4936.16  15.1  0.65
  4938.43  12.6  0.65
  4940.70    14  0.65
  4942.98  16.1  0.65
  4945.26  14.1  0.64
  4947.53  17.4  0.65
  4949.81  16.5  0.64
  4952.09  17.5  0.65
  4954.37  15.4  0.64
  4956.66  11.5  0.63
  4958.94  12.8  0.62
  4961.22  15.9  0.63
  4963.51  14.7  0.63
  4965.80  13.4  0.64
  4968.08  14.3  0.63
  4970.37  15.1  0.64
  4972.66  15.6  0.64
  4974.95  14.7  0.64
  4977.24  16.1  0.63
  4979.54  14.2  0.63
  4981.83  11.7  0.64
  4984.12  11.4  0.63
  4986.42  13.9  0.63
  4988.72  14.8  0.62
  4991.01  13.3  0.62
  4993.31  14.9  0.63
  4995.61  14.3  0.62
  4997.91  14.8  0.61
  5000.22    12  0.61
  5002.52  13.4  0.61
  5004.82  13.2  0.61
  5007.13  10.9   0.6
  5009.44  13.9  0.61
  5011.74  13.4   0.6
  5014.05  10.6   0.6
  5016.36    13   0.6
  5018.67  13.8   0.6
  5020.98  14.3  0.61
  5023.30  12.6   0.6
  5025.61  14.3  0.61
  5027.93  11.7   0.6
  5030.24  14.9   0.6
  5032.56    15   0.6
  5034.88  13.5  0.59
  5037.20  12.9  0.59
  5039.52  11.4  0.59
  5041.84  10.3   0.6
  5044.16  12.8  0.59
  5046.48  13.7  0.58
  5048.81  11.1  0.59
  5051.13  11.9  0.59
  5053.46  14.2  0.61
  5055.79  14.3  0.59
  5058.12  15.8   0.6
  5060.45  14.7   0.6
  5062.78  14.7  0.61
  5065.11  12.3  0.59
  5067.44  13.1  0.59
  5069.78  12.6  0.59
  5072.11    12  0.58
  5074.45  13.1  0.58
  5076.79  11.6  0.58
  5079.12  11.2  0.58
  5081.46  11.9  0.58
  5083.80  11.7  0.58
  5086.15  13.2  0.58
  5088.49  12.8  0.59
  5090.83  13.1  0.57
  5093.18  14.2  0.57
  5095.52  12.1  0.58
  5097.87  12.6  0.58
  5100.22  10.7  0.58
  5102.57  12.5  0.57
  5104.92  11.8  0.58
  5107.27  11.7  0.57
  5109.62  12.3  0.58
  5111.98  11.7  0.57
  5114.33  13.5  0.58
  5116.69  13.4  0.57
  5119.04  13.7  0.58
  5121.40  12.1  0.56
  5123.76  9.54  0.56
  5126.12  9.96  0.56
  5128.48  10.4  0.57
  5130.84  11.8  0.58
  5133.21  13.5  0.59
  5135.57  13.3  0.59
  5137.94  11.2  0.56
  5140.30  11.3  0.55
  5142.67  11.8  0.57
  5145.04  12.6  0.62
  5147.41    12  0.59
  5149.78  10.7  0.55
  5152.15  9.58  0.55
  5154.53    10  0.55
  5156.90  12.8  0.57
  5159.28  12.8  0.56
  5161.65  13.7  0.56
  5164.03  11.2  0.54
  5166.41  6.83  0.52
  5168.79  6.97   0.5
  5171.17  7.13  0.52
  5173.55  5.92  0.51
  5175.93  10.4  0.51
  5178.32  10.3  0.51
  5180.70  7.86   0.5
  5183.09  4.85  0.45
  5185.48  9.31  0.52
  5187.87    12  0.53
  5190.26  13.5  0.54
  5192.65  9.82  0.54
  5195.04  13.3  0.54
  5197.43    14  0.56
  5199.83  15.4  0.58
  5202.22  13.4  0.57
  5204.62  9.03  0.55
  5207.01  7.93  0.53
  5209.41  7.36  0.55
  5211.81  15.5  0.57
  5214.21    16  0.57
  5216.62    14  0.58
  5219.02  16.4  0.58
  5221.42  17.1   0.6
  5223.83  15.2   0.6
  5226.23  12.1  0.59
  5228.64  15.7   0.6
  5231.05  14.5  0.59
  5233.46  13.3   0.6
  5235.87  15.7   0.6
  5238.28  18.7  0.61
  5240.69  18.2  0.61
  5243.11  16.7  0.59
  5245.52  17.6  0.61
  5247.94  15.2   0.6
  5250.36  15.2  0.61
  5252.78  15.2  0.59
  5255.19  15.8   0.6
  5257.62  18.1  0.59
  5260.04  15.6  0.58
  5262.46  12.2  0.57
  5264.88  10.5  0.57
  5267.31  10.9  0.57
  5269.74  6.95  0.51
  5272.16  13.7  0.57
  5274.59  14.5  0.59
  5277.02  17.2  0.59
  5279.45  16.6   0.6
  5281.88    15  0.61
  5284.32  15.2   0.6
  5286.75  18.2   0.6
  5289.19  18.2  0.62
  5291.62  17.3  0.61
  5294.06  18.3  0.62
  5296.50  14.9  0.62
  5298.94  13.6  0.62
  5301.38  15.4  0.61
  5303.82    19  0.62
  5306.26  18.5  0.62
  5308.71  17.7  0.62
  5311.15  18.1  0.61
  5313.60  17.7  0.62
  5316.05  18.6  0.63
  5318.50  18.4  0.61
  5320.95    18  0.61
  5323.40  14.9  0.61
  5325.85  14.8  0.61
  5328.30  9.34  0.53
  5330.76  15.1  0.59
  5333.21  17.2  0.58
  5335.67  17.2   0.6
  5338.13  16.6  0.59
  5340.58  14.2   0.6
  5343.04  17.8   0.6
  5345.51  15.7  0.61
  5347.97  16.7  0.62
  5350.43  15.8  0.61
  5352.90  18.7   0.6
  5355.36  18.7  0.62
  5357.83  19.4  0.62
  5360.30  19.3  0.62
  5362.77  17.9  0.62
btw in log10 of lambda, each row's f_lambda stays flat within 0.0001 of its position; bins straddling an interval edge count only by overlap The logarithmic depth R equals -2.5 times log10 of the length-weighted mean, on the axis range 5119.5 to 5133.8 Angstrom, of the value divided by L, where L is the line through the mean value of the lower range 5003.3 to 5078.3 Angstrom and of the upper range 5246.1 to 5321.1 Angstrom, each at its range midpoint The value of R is 0.24 mag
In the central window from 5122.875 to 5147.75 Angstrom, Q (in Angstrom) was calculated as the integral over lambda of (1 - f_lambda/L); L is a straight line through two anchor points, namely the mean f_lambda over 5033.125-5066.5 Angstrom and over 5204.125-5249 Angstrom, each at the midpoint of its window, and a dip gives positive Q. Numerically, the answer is 4.08 Angstrom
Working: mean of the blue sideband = 13.2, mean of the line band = 11.6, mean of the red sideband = 14.6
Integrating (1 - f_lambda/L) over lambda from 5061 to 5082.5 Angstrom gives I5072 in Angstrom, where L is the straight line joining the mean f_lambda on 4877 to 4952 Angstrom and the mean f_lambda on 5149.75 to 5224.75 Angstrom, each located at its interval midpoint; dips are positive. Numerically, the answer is 0.2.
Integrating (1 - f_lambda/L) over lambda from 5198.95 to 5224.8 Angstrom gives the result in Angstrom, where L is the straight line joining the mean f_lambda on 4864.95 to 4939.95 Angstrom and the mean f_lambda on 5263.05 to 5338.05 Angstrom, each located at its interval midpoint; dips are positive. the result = 3.4 Angstrom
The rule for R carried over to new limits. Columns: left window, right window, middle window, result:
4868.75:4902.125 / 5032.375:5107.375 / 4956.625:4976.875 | -0.076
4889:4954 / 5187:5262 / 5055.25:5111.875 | 0.152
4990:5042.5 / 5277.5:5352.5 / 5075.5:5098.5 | 0.125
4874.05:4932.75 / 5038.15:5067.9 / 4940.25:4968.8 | -0.068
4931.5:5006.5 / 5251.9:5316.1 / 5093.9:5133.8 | 0.240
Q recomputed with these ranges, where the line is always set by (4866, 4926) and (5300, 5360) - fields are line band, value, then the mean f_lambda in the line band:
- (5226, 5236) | 1.2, 14.3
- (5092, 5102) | 1.9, 12.4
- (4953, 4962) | 0.4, 13.9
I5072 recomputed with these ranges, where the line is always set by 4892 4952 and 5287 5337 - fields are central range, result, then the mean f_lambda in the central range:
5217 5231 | 0.96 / 15.2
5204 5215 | 3.47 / 11.1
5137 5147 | 2.62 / 11.8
